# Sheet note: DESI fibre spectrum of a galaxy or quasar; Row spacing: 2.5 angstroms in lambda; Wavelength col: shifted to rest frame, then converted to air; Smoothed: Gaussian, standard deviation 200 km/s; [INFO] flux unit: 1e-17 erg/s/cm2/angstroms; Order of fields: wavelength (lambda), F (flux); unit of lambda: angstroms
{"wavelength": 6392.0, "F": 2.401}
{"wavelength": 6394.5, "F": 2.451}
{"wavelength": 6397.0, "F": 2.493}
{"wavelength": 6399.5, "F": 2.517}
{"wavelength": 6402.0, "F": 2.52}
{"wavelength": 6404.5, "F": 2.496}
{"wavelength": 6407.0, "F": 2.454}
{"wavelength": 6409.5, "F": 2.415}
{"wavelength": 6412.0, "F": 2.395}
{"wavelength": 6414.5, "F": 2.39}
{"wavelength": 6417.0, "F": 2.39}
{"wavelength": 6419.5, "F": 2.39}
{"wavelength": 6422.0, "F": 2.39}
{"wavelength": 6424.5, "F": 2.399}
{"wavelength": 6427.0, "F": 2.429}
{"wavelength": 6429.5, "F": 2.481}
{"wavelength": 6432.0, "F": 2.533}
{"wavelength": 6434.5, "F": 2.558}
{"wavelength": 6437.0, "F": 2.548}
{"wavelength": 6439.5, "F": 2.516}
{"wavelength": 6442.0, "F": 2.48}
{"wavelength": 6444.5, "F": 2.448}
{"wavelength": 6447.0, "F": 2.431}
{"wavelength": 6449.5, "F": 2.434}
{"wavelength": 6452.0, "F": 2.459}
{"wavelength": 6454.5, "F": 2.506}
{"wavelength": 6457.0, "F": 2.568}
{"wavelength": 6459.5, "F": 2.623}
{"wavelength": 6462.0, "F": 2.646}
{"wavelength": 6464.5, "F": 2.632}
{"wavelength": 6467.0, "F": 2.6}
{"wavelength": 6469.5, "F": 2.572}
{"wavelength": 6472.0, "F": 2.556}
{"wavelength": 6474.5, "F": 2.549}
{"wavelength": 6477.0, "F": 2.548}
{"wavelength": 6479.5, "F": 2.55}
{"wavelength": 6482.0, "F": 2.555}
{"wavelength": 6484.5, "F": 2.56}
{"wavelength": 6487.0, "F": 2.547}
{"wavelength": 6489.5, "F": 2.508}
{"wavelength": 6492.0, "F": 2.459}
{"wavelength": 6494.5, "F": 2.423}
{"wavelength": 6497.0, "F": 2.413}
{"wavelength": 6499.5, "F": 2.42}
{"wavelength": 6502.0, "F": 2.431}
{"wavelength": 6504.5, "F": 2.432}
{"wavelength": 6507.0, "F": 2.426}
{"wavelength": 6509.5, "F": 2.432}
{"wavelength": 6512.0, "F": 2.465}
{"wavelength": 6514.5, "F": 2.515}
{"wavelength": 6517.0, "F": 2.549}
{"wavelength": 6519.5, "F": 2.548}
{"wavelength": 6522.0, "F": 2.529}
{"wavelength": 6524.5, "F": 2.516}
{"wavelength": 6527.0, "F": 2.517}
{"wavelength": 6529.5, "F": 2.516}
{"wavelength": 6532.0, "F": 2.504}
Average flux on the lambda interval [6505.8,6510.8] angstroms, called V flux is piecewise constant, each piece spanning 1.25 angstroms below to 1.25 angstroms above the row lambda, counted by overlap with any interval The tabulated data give 2.43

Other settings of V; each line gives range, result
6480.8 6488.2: 2.55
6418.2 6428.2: 2.4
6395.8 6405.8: 2.51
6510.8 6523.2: 2.52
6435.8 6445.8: 2.5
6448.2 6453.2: 2.45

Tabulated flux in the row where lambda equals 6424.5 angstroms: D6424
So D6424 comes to 2.399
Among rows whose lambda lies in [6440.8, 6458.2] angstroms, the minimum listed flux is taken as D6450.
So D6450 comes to 2.431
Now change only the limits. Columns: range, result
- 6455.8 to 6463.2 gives 2.568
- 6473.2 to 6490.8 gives 2.508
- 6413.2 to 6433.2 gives 2.39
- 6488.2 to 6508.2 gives 2.413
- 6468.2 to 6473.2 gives 2.556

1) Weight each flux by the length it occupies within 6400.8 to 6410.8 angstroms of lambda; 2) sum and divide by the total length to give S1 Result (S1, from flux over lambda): 2.47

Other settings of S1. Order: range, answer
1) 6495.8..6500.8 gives 2.42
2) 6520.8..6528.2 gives 2.52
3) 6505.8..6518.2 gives 2.48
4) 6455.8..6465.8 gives 2.62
